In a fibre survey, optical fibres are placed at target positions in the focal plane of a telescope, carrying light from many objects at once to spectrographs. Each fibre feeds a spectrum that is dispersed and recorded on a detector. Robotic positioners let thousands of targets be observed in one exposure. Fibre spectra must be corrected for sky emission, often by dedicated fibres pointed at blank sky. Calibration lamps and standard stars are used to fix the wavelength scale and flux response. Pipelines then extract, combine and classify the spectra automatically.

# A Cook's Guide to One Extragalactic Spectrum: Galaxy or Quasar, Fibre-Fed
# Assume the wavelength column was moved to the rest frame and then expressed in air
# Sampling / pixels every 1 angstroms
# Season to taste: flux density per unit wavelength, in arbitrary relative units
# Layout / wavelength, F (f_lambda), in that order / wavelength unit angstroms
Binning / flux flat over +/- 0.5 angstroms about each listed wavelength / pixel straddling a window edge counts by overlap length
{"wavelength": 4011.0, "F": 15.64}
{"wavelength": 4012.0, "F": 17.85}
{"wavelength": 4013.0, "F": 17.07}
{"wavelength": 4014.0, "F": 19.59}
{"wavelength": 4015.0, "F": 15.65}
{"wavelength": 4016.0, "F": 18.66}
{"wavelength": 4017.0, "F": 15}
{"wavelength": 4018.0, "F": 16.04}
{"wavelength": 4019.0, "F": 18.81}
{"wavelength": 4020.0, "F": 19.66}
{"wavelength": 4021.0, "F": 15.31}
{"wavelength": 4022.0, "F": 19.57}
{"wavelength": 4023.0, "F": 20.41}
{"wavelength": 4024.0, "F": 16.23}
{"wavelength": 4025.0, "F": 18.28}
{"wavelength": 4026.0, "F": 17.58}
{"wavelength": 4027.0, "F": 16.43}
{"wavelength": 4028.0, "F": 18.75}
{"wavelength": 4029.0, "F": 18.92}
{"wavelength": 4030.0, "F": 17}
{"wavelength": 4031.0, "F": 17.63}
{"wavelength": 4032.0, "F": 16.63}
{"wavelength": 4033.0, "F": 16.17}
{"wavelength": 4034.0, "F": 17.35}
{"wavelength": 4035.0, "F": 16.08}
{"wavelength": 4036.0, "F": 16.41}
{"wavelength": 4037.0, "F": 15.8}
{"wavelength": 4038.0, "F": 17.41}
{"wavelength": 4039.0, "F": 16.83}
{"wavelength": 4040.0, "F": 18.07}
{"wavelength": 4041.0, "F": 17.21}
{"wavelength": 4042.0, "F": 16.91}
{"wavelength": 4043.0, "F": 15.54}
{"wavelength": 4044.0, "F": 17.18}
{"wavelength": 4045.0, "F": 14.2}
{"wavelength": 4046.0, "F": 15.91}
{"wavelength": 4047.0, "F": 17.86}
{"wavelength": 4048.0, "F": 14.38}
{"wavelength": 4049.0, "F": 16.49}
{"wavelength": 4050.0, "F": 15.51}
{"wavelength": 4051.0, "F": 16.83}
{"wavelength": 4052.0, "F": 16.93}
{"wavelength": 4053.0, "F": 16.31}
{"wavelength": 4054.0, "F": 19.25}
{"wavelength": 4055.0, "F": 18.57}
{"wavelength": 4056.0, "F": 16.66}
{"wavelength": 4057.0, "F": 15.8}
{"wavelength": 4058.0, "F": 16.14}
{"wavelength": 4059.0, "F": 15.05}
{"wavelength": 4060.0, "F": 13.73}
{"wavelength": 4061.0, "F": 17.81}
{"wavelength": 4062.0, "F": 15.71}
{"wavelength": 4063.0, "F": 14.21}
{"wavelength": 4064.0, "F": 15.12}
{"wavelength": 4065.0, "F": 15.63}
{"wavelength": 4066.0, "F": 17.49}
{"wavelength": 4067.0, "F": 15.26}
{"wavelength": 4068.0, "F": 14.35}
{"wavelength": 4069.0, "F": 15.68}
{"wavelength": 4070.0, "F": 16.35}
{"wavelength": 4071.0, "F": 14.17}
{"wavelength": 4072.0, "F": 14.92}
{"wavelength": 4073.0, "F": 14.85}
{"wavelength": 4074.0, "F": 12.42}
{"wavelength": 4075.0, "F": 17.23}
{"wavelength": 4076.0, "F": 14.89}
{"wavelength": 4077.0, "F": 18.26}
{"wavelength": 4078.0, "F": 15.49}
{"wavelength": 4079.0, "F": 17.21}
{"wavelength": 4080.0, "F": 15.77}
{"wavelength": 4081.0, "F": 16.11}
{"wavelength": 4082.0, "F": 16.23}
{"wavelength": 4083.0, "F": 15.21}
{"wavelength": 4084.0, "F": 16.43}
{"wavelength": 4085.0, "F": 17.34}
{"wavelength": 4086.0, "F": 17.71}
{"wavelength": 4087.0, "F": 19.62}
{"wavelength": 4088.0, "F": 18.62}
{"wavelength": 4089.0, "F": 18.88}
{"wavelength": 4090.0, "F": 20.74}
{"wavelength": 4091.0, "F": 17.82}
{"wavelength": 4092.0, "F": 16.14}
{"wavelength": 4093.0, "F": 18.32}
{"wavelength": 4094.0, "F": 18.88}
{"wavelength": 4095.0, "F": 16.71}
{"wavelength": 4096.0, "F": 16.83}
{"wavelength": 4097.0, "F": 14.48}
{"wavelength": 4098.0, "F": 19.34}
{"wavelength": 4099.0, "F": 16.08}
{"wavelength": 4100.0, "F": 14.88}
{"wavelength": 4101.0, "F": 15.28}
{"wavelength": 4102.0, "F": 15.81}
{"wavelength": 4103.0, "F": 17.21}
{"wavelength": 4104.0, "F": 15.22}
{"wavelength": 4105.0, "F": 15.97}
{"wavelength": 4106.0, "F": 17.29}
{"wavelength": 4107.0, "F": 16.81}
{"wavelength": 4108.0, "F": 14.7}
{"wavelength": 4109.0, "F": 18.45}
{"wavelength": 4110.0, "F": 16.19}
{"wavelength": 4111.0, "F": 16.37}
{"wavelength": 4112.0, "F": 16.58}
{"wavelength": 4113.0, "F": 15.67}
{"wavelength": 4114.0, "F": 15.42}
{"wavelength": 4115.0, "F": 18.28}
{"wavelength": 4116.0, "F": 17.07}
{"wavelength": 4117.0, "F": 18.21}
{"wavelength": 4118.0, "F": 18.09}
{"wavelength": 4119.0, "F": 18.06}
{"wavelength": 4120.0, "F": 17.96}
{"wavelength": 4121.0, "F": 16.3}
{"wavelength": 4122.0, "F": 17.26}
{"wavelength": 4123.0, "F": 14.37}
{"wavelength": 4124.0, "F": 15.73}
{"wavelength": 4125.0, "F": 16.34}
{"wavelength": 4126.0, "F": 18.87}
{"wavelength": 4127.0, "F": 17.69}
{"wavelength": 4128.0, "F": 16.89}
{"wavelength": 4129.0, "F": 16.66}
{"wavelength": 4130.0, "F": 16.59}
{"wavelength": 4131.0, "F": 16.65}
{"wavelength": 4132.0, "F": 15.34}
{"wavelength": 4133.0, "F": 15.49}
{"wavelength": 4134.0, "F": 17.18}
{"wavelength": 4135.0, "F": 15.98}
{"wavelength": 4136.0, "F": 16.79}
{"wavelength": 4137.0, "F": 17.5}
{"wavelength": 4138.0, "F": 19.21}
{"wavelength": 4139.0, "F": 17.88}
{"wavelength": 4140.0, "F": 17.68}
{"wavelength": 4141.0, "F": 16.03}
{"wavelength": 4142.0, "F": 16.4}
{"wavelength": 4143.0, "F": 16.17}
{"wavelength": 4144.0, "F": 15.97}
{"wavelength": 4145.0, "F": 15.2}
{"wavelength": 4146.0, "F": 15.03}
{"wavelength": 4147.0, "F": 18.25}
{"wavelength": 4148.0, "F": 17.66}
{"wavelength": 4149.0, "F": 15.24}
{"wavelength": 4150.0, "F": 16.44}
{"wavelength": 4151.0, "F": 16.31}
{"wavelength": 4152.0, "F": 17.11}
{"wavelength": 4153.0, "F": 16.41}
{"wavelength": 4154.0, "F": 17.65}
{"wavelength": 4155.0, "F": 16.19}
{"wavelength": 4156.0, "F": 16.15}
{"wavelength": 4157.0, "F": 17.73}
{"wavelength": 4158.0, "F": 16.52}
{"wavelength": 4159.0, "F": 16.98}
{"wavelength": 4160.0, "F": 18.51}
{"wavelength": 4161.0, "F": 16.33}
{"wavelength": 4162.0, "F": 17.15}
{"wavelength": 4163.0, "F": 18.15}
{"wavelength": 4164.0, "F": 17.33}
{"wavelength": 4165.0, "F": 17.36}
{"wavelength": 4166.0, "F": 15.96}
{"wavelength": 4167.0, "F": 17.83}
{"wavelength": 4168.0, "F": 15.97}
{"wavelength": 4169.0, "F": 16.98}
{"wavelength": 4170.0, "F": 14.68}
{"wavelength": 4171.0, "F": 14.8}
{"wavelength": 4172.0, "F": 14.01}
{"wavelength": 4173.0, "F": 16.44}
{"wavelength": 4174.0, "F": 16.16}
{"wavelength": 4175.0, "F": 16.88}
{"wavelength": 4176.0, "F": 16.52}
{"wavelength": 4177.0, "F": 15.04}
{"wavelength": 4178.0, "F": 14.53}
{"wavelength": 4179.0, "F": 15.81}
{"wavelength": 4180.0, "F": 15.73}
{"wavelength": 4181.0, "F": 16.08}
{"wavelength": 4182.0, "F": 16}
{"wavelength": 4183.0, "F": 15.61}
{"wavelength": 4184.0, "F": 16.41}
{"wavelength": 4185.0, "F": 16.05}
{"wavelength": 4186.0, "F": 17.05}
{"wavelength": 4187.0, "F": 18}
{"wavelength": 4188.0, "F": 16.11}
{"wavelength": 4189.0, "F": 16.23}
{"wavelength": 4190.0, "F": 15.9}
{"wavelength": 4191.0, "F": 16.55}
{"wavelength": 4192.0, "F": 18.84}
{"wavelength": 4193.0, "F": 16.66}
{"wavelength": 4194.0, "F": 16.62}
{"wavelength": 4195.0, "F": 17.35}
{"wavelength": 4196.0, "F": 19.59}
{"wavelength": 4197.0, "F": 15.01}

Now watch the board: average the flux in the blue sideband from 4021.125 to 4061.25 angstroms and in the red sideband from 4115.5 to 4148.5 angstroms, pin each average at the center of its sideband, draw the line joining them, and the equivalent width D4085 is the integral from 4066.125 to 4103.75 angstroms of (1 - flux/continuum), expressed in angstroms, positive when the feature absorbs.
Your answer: 0.76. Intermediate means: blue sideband 16.9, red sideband 16.9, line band 16.5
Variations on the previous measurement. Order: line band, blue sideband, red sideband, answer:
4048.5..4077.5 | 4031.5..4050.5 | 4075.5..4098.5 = 1.55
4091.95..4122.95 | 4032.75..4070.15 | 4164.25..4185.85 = -1.17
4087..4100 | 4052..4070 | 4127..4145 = -1.07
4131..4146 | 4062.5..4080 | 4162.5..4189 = -0.58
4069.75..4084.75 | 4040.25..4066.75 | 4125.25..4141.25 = 0.70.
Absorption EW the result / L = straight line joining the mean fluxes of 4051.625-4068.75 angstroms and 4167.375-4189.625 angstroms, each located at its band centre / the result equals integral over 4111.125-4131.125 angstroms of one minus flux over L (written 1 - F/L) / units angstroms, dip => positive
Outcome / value -1.11 angstroms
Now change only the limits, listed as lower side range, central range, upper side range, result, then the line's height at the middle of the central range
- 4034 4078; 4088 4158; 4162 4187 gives -2.9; 16.1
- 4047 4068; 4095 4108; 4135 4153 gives 0.2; 16.4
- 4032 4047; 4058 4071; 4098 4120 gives 0.9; 16.6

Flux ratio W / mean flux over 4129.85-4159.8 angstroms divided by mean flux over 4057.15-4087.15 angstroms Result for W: 1.05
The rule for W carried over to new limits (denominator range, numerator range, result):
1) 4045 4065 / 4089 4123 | 1.05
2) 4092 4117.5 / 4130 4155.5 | 1.00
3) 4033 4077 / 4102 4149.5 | 1.04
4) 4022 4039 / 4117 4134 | 0.97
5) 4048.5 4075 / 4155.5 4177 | 1.04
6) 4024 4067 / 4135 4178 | 1.00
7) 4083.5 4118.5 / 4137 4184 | 0.97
